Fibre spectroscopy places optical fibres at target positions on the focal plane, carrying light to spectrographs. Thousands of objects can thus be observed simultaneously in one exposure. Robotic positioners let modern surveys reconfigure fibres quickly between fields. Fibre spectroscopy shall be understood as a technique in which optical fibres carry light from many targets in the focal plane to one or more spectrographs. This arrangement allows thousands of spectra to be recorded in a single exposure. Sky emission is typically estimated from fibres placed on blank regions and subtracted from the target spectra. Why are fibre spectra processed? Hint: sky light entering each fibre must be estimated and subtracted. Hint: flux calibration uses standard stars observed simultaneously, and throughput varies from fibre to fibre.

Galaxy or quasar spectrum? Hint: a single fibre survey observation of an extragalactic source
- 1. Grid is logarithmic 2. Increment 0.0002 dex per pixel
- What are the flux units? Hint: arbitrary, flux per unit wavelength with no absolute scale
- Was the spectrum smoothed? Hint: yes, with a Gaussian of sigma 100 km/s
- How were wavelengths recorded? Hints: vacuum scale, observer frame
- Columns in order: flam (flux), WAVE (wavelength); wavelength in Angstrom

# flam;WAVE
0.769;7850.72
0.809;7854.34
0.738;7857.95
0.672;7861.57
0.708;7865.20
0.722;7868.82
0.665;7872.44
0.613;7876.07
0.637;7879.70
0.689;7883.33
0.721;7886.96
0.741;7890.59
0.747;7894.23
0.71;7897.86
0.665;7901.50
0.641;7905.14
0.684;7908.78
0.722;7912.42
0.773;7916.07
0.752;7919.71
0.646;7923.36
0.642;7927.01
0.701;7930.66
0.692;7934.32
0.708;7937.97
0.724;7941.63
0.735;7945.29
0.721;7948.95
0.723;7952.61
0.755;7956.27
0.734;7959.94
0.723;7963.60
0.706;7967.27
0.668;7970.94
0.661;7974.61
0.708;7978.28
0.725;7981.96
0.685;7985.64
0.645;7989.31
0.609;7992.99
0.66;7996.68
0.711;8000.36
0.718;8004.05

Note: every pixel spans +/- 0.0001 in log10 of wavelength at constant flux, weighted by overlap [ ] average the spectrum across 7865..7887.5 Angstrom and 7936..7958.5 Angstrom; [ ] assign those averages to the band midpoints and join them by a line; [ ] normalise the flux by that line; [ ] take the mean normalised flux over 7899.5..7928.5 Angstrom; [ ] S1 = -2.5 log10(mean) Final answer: 0.02 mag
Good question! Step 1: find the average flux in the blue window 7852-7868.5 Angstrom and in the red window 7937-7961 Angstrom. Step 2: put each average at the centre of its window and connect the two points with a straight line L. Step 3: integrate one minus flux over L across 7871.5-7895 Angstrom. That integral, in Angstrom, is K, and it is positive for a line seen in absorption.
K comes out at 1.5 Angstrom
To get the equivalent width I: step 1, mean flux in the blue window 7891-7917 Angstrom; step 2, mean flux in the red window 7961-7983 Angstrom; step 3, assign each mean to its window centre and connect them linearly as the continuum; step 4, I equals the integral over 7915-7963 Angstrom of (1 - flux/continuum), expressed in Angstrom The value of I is -0.9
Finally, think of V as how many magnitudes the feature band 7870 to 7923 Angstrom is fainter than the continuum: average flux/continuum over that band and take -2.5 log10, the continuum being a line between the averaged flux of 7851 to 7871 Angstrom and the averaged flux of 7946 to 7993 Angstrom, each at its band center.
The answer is 0.04 mag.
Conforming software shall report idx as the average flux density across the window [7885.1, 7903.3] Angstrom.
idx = 0.717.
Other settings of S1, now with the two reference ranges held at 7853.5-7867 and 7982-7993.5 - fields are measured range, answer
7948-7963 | -0.08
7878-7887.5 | 0.06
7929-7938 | -0.01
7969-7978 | 0.00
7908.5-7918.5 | -0.05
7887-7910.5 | 0.01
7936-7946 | -0.05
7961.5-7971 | -0.05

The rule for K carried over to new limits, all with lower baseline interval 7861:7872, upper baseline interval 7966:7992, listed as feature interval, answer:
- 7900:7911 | 0.45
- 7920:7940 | 0.17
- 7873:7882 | 0.82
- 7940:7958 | -1.17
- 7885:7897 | -0.66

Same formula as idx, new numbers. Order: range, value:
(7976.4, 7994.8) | 0.675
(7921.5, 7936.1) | 0.67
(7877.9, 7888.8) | 0.683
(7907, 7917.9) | 0.727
